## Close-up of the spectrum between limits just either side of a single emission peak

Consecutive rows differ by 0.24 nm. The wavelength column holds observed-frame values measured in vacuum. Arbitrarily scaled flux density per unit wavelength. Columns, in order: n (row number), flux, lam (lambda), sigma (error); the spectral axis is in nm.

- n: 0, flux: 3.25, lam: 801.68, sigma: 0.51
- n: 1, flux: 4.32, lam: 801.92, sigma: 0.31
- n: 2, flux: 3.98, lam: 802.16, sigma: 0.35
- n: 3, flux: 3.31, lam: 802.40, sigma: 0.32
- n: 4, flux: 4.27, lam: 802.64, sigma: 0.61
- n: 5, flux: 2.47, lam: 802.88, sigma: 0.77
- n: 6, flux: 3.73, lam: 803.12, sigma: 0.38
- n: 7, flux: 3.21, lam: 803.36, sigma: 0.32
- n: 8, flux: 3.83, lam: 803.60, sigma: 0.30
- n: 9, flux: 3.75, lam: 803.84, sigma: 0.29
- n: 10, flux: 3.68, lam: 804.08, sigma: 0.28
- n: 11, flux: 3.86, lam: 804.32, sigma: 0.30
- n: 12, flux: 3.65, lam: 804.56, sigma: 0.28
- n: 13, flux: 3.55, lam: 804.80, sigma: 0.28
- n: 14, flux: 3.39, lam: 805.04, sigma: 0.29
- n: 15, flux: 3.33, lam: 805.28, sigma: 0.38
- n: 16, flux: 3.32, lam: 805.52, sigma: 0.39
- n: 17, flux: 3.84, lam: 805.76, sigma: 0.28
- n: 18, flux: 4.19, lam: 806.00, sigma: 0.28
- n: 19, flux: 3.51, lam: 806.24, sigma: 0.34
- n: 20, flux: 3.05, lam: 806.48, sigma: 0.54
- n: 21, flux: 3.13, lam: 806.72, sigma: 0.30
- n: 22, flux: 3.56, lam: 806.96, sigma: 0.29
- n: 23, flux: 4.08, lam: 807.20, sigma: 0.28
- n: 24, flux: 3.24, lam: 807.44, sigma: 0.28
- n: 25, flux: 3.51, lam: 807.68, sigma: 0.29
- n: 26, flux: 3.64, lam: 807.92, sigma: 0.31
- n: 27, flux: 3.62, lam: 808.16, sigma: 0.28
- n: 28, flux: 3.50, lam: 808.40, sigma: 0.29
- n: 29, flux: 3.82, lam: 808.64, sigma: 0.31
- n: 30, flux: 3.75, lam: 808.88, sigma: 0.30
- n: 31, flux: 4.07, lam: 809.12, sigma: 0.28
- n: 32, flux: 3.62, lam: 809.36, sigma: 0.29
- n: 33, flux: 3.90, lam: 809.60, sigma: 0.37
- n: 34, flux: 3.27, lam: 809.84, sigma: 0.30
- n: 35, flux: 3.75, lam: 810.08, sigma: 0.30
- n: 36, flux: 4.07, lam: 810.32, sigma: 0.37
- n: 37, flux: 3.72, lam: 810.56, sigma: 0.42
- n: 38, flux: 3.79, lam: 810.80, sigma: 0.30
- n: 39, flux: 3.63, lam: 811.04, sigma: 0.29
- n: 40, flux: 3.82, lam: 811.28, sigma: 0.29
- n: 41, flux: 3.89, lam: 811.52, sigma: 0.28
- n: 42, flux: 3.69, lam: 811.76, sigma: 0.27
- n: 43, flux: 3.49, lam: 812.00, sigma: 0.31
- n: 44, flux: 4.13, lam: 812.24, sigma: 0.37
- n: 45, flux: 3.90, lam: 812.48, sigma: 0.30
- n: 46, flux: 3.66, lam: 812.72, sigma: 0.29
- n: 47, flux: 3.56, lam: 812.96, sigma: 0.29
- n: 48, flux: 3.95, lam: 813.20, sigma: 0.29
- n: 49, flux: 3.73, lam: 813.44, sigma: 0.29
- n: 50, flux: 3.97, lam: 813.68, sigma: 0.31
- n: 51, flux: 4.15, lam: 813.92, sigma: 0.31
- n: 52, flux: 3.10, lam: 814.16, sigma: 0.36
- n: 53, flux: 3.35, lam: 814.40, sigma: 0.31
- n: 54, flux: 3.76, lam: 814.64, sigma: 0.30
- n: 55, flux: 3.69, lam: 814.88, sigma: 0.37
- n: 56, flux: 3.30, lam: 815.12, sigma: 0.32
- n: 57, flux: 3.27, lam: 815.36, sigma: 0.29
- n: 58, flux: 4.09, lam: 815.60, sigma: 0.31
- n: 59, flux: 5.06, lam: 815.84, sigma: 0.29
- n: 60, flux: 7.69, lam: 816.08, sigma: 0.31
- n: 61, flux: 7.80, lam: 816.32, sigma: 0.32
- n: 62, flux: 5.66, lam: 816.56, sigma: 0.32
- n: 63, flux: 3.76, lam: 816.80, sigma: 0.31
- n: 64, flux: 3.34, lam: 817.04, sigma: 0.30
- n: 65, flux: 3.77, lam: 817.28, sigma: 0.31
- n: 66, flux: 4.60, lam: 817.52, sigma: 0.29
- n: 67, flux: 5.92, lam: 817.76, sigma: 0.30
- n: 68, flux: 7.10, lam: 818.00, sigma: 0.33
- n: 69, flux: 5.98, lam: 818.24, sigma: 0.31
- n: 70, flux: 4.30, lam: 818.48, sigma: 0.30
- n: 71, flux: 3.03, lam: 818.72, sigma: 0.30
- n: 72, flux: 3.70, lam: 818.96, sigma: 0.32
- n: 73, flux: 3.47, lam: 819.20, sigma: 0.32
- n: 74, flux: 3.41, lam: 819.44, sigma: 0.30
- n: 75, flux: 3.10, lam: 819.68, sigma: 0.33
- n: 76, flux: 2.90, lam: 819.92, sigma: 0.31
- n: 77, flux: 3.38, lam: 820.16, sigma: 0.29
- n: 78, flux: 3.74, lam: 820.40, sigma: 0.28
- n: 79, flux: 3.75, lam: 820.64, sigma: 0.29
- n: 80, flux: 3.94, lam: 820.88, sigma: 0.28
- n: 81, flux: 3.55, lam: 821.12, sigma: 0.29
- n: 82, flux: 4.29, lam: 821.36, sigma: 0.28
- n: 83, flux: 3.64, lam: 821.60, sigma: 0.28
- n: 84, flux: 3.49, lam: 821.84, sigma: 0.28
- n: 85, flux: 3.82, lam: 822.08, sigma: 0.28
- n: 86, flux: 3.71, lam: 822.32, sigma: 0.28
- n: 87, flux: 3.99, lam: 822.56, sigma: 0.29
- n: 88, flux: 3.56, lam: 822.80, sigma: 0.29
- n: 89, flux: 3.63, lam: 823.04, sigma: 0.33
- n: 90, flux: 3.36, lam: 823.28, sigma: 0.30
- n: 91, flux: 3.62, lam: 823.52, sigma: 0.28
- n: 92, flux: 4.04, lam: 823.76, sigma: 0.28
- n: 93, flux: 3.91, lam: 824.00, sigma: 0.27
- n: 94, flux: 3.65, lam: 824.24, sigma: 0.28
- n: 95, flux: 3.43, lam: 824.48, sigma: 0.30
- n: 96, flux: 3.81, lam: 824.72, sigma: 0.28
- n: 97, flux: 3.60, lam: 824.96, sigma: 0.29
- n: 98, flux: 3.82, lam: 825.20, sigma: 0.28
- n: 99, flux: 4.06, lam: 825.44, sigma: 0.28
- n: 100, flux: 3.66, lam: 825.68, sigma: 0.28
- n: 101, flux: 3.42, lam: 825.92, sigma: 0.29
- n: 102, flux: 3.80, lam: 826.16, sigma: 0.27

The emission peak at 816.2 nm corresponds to [S II]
